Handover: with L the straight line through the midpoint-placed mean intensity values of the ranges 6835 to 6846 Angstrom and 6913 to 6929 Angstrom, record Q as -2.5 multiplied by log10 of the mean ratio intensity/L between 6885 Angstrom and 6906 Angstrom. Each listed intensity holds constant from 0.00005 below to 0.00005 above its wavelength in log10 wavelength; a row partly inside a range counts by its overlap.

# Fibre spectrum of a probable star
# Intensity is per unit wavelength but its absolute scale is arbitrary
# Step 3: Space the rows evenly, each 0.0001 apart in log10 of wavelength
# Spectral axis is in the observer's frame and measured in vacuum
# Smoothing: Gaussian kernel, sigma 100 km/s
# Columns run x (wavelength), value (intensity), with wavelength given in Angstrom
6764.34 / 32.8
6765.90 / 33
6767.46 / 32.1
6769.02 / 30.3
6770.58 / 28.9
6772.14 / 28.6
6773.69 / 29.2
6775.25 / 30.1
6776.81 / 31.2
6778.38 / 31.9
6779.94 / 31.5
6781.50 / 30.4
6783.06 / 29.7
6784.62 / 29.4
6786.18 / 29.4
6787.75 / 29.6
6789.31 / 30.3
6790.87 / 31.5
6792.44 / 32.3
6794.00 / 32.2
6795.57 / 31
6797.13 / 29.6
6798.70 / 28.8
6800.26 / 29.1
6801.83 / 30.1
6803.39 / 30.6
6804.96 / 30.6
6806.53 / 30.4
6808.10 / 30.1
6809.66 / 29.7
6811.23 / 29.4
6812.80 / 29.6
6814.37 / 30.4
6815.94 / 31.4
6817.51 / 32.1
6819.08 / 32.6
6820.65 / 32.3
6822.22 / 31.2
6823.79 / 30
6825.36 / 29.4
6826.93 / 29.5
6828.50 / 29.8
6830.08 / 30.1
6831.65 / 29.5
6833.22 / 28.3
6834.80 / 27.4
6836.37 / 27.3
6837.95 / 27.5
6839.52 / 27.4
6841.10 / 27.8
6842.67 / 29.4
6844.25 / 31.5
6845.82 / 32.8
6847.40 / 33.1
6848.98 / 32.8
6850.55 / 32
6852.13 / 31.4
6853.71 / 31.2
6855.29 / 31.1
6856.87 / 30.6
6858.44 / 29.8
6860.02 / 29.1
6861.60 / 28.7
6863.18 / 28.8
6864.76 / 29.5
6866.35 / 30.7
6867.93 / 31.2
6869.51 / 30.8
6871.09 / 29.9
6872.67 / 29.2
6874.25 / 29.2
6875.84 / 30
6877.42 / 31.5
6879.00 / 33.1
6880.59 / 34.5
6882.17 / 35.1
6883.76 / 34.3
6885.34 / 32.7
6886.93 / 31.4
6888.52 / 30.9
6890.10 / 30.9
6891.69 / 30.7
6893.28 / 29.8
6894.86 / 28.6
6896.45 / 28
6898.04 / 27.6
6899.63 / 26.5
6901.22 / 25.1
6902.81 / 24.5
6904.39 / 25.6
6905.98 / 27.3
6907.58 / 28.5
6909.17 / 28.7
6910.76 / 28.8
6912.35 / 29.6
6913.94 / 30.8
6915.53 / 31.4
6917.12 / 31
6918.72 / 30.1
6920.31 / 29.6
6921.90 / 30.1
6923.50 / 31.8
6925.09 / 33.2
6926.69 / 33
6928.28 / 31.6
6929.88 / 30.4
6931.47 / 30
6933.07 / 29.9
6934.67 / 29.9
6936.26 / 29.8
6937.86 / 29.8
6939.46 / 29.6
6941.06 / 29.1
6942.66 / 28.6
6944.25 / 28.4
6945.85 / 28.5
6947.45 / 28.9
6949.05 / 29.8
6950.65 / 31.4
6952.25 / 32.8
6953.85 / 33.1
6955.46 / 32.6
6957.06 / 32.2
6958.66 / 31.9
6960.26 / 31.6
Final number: 0.07 mag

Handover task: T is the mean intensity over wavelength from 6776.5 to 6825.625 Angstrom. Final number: 30.6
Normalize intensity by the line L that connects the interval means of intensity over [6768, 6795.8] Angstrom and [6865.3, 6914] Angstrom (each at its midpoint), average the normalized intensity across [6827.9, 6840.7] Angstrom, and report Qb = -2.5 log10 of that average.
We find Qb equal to 0.07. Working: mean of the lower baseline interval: 30.4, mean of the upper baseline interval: 29.8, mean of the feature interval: 28.4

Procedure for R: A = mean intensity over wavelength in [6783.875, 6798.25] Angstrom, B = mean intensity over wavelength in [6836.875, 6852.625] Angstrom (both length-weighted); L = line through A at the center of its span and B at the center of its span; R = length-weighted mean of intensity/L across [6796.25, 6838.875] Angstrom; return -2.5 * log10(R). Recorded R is 0.023 mag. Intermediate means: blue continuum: 30.5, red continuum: 30.5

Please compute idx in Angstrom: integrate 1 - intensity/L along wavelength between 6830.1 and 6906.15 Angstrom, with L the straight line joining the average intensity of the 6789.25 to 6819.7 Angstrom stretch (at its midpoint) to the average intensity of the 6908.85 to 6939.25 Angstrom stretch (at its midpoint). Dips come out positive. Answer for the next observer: 1.5 Angstrom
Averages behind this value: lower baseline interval 30.6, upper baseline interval 30.5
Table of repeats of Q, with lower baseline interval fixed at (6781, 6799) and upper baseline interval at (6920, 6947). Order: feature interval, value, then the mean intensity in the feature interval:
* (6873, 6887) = -0.07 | 32.4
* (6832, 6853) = 0.02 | 29.9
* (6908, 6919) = 0.01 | 30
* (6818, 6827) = -0.02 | 31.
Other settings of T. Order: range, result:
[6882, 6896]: 31.3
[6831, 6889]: 30.6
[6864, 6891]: 31.5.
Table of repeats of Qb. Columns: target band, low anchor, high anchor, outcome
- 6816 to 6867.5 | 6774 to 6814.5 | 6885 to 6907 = -0.03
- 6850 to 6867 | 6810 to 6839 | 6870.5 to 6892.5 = 0.03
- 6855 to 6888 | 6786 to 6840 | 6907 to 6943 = -0.03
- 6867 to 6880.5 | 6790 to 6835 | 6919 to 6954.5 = -0.02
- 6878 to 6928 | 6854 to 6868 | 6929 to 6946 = -0.02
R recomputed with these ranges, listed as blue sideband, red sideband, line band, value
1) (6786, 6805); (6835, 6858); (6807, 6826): -0.011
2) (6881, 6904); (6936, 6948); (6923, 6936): -0.070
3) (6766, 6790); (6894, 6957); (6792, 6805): -0.010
